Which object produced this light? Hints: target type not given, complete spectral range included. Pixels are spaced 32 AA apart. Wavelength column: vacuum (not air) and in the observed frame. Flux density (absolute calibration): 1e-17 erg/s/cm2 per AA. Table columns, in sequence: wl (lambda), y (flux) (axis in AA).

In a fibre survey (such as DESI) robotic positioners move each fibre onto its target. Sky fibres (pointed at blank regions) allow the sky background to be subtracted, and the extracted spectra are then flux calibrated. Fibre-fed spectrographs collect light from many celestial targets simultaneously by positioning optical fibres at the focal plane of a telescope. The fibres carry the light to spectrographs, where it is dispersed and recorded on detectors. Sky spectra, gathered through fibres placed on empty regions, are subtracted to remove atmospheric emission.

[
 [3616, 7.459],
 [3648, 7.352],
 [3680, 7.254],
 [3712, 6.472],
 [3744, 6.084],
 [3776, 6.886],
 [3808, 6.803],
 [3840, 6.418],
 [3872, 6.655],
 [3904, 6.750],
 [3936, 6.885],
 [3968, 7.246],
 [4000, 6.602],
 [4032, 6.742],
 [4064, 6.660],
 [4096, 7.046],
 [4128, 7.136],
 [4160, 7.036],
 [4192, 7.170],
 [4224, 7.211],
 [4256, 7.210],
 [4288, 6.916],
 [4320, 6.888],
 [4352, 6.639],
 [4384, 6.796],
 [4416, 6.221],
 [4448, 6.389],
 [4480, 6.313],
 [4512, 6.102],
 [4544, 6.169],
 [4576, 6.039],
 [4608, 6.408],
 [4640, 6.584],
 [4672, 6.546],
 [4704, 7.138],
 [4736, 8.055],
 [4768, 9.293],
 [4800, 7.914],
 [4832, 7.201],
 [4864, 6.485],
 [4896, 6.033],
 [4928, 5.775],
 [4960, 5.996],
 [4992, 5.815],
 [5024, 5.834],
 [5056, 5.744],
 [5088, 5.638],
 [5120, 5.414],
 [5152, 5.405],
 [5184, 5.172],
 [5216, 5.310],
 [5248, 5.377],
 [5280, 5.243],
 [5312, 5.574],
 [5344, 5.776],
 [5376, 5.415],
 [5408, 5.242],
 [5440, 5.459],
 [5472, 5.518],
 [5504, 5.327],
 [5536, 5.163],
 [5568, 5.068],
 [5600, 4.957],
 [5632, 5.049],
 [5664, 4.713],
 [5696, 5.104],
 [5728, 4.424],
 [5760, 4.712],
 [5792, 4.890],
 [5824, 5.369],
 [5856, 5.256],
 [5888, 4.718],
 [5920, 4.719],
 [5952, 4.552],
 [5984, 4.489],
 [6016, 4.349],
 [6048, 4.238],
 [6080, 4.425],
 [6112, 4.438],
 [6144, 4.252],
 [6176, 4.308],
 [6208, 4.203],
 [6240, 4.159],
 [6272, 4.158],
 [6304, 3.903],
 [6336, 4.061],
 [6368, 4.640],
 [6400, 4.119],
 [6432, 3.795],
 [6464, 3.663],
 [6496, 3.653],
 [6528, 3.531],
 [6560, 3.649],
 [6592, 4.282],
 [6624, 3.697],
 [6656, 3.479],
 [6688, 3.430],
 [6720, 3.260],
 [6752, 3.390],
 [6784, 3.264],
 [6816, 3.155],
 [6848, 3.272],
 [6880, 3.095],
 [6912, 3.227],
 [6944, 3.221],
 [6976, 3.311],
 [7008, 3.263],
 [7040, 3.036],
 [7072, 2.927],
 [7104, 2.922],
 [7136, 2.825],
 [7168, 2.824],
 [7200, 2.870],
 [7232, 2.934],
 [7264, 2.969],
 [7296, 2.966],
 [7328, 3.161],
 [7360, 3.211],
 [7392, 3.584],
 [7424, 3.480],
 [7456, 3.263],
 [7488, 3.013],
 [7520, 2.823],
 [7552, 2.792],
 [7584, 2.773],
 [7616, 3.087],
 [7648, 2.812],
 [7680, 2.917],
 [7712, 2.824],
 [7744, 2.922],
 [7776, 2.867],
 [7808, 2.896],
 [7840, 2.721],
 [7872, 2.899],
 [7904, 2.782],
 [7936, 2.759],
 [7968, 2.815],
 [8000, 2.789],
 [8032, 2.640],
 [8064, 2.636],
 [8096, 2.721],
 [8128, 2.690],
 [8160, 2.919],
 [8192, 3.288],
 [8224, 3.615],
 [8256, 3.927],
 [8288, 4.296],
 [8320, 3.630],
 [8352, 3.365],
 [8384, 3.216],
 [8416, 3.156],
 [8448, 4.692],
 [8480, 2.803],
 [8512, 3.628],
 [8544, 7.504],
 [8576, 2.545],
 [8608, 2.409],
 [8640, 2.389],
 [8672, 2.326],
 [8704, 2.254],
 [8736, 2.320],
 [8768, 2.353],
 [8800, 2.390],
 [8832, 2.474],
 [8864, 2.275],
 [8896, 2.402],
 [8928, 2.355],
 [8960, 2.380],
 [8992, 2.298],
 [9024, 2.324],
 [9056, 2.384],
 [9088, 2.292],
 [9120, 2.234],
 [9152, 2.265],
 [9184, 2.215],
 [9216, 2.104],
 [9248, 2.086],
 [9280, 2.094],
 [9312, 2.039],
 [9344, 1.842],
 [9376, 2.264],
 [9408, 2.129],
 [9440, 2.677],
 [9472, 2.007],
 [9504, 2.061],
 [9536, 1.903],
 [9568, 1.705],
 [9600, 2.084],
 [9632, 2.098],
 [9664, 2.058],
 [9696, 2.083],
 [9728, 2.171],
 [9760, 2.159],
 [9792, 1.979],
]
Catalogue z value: 0.70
